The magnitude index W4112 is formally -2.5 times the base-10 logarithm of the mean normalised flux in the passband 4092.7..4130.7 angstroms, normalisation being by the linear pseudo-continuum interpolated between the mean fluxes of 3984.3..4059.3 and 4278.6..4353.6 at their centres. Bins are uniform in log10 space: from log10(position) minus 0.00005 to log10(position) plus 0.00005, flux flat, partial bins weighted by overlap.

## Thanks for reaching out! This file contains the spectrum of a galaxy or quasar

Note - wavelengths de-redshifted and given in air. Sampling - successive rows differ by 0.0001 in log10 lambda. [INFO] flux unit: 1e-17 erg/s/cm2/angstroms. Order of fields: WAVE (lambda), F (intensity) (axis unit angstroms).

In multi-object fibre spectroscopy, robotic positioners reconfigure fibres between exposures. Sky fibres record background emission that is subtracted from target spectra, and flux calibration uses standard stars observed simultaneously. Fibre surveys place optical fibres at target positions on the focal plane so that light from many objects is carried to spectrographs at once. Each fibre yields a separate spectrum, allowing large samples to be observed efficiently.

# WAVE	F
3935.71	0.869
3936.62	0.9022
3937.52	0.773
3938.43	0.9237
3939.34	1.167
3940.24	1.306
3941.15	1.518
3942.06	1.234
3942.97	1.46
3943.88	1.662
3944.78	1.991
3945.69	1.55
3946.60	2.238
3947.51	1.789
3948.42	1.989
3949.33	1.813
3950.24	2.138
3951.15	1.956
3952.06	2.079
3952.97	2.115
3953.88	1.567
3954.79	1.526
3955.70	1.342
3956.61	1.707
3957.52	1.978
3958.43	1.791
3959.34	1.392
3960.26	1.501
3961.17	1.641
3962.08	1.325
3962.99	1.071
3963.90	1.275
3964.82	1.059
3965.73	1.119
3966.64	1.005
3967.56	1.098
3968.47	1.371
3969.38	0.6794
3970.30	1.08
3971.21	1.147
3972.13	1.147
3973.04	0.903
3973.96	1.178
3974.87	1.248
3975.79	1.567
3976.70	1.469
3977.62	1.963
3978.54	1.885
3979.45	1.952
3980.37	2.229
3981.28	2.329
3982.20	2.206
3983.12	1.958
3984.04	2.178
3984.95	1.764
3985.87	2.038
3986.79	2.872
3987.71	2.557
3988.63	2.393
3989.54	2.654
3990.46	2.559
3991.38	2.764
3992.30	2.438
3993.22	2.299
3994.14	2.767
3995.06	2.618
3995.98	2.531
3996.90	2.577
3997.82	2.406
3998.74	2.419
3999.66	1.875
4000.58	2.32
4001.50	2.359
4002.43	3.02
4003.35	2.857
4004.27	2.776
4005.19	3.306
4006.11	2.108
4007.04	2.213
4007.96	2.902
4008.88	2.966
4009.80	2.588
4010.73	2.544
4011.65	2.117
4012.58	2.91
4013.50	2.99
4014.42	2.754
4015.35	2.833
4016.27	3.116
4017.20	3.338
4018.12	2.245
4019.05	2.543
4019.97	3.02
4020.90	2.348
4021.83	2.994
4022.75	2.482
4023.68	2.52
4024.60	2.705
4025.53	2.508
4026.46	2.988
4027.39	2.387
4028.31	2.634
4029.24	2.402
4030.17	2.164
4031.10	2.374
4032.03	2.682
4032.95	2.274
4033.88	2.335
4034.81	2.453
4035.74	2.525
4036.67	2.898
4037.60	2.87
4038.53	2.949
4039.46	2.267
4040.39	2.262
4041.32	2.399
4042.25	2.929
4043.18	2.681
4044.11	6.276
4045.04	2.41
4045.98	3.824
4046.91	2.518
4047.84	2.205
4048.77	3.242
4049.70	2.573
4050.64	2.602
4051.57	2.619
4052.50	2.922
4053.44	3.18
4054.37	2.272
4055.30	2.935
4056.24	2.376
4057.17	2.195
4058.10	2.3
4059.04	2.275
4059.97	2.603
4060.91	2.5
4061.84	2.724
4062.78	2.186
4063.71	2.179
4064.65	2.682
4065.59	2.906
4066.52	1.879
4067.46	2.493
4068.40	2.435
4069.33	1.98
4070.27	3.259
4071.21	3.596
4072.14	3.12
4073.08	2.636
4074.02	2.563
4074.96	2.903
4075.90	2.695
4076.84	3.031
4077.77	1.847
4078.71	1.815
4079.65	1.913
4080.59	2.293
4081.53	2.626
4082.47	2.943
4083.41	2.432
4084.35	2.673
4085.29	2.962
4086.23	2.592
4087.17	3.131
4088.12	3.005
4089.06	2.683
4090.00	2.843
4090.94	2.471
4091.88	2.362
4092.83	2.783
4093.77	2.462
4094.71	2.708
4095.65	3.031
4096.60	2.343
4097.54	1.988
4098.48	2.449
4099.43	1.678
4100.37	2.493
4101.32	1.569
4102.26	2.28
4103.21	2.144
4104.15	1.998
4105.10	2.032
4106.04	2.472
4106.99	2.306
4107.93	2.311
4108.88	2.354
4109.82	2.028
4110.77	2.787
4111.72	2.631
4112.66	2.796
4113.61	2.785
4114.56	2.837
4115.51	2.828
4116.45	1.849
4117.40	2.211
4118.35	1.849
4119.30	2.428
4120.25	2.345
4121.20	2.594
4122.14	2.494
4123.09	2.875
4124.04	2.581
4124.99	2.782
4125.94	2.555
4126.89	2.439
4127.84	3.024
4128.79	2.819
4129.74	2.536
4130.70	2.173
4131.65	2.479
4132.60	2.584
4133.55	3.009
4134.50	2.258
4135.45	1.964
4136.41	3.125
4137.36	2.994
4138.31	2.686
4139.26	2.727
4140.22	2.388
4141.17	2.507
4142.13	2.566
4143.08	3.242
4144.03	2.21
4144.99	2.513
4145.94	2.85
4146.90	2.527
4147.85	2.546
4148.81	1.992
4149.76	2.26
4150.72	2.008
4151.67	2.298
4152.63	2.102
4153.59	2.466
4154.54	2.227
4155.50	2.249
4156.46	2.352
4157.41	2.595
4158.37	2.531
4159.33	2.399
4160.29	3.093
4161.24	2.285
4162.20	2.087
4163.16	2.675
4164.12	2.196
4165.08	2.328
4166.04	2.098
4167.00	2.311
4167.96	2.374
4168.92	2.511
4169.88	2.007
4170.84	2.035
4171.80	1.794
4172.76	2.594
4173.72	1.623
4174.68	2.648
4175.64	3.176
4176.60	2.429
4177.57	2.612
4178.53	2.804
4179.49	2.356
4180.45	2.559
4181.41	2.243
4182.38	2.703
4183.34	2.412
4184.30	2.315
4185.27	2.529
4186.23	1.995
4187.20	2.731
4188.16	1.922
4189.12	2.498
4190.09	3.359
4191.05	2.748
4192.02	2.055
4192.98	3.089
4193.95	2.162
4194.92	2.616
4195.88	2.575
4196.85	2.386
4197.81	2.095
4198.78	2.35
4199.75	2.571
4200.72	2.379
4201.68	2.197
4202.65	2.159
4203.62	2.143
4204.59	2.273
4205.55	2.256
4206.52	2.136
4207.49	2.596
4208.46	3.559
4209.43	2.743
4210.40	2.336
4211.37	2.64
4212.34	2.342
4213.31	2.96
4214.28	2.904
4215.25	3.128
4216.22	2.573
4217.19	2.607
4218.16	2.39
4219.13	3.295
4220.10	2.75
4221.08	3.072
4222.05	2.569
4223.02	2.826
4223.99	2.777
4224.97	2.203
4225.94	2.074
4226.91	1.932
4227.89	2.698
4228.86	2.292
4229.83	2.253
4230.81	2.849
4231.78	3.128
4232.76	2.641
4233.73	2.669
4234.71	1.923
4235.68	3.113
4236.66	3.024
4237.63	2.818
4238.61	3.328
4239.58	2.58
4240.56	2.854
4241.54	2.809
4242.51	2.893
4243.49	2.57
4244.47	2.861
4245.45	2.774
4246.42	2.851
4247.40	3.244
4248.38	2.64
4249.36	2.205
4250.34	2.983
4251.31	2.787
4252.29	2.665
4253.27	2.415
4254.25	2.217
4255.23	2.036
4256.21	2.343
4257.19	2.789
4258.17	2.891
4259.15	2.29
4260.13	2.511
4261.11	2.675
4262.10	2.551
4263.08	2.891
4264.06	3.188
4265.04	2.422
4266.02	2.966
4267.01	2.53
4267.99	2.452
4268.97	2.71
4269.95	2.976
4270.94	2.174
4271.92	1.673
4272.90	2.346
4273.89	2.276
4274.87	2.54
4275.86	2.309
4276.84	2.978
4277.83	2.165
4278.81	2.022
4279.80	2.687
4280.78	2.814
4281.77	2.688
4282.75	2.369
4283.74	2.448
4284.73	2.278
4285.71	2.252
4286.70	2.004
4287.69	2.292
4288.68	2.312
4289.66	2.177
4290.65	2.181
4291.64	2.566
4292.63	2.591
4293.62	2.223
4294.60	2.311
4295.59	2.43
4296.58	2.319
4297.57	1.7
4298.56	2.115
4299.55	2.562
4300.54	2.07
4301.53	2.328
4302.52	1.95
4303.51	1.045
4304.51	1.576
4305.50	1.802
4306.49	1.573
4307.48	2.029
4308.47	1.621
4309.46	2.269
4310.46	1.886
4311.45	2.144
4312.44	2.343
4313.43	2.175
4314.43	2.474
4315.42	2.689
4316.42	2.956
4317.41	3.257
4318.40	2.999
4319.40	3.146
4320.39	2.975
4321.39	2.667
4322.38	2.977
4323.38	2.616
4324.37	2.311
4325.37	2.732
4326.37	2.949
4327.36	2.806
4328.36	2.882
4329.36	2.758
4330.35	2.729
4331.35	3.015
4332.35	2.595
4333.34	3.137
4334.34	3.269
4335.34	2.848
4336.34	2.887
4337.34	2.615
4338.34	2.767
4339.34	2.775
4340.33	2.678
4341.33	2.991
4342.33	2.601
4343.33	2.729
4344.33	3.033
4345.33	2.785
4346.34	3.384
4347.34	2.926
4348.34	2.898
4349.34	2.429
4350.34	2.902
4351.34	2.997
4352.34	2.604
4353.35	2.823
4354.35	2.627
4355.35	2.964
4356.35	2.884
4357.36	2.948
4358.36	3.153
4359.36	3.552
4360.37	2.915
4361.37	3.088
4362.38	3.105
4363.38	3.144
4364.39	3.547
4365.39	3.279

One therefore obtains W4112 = 0.08 mag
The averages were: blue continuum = 2.64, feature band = 2.43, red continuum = 2.53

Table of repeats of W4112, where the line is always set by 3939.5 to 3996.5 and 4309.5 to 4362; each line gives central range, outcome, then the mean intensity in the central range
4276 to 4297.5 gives 0.13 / 2.37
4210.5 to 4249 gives -0.08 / 2.71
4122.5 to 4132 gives -0.18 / 2.62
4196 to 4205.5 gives 0.06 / 2.29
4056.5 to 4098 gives -0.23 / 2.57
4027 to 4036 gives -0.23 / 2.42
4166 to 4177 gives 0.02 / 2.31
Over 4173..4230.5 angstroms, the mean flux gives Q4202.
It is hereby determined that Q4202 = 2.52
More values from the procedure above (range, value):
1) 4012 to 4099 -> 2.66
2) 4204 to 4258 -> 2.66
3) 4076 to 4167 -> 2.47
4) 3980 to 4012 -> 2.47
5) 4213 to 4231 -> 2.63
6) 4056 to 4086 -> 2.53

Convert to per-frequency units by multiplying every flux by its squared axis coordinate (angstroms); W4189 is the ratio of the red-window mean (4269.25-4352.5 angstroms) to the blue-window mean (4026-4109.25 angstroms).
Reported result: 1.09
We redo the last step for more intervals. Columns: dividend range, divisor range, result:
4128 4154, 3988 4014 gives 1.04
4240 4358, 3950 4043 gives 1.34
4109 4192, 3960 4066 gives 1.12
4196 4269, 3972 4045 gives 1.17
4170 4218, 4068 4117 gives 1.04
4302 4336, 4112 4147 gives 1.06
